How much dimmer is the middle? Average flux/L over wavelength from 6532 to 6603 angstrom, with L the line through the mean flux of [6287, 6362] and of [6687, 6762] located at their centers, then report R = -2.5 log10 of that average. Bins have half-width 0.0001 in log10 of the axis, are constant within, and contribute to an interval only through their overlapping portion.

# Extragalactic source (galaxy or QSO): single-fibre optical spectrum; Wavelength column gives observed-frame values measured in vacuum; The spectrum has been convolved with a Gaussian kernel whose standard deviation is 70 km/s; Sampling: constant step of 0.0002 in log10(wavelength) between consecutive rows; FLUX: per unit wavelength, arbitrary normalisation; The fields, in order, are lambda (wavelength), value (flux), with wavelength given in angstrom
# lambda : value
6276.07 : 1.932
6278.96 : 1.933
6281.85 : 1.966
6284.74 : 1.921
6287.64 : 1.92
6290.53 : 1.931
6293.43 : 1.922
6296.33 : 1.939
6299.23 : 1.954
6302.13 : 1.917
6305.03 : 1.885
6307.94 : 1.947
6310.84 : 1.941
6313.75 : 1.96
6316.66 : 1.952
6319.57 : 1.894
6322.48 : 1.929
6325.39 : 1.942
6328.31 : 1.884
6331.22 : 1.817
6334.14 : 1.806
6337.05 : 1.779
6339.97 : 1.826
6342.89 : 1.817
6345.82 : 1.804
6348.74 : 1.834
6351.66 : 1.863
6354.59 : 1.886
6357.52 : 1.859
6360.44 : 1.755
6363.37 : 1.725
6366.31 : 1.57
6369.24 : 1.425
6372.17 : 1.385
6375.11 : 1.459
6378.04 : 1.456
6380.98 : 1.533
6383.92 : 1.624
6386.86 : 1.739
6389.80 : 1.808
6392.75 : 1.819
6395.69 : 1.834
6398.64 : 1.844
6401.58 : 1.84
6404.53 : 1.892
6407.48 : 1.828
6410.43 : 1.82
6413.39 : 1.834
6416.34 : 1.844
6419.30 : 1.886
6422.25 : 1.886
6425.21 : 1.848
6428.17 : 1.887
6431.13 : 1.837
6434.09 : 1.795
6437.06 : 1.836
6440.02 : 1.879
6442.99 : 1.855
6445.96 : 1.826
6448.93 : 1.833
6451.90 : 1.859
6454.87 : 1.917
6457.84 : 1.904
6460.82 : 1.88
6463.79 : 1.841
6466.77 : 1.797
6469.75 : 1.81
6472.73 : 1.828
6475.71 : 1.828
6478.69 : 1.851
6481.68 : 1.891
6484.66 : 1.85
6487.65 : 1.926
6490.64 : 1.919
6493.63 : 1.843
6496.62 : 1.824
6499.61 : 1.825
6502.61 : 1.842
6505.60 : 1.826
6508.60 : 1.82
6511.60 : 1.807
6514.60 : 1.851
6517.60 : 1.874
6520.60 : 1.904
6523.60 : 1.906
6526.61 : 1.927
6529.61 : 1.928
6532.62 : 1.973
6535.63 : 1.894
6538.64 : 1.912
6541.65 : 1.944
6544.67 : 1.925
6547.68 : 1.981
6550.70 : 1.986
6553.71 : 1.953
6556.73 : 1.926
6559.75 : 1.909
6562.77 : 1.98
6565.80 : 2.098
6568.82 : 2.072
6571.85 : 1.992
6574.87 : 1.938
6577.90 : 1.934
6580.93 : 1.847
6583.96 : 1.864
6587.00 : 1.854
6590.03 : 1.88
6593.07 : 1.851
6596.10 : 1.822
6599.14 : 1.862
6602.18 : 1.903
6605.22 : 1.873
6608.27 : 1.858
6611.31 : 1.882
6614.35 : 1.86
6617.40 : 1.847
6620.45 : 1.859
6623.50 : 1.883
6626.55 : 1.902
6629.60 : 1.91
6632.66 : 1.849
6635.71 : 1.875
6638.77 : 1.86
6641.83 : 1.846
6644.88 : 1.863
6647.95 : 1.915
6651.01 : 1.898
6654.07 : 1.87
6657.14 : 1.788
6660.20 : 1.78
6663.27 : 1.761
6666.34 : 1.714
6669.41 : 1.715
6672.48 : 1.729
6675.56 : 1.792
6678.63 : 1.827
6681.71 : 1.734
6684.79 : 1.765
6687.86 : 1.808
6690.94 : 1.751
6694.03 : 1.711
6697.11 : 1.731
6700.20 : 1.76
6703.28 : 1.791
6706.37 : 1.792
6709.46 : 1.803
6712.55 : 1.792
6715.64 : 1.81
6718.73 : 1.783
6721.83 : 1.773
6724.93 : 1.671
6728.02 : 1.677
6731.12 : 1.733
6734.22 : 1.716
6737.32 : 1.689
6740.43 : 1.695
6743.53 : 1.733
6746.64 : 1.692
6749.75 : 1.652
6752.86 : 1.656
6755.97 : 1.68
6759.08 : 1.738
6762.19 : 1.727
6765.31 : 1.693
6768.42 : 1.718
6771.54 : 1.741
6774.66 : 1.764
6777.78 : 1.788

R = -0.08 mag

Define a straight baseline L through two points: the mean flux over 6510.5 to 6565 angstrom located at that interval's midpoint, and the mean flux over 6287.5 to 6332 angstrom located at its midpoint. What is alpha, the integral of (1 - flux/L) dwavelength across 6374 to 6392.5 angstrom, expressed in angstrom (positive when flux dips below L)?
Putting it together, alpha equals 2.91 angstrom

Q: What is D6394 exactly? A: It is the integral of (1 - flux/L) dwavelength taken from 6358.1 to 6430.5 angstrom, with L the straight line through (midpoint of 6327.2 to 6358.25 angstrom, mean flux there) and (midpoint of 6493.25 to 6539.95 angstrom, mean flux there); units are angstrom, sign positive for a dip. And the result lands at 4.36 angstrom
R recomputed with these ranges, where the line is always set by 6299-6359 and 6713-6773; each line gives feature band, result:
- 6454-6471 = -0.02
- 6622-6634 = -0.07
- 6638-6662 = -0.06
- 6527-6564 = -0.09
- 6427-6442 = 0.00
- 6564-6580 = -0.12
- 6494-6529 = -0.03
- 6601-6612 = -0.06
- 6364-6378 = 0.25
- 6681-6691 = -0.02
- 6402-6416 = 0.00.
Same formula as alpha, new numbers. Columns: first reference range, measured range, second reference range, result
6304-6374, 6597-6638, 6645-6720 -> -1.9 angstrom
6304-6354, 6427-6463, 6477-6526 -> 0.1 angstrom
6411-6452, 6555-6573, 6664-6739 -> -1.9 angstrom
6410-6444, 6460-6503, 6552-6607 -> 0.6 angstrom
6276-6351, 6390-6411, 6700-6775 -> 0.3 angstrom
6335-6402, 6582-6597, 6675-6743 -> -1.0 angstrom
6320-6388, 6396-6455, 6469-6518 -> -2.0 angstrom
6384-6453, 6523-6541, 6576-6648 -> -0.7 angstrom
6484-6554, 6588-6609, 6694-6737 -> -0.3 angstrom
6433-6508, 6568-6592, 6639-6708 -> -1.3 angstrom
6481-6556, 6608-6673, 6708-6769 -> -1.5 angstrom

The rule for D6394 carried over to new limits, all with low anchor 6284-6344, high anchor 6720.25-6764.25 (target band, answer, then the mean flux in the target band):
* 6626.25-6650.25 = -1.74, 1.88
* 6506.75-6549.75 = -2.47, 1.9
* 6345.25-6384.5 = 4.68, 1.65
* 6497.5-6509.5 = -0.11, 1.83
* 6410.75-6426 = -0.05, 1.86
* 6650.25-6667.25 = -0.59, 1.8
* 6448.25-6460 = -0.30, 1.88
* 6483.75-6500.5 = -0.45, 1.87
